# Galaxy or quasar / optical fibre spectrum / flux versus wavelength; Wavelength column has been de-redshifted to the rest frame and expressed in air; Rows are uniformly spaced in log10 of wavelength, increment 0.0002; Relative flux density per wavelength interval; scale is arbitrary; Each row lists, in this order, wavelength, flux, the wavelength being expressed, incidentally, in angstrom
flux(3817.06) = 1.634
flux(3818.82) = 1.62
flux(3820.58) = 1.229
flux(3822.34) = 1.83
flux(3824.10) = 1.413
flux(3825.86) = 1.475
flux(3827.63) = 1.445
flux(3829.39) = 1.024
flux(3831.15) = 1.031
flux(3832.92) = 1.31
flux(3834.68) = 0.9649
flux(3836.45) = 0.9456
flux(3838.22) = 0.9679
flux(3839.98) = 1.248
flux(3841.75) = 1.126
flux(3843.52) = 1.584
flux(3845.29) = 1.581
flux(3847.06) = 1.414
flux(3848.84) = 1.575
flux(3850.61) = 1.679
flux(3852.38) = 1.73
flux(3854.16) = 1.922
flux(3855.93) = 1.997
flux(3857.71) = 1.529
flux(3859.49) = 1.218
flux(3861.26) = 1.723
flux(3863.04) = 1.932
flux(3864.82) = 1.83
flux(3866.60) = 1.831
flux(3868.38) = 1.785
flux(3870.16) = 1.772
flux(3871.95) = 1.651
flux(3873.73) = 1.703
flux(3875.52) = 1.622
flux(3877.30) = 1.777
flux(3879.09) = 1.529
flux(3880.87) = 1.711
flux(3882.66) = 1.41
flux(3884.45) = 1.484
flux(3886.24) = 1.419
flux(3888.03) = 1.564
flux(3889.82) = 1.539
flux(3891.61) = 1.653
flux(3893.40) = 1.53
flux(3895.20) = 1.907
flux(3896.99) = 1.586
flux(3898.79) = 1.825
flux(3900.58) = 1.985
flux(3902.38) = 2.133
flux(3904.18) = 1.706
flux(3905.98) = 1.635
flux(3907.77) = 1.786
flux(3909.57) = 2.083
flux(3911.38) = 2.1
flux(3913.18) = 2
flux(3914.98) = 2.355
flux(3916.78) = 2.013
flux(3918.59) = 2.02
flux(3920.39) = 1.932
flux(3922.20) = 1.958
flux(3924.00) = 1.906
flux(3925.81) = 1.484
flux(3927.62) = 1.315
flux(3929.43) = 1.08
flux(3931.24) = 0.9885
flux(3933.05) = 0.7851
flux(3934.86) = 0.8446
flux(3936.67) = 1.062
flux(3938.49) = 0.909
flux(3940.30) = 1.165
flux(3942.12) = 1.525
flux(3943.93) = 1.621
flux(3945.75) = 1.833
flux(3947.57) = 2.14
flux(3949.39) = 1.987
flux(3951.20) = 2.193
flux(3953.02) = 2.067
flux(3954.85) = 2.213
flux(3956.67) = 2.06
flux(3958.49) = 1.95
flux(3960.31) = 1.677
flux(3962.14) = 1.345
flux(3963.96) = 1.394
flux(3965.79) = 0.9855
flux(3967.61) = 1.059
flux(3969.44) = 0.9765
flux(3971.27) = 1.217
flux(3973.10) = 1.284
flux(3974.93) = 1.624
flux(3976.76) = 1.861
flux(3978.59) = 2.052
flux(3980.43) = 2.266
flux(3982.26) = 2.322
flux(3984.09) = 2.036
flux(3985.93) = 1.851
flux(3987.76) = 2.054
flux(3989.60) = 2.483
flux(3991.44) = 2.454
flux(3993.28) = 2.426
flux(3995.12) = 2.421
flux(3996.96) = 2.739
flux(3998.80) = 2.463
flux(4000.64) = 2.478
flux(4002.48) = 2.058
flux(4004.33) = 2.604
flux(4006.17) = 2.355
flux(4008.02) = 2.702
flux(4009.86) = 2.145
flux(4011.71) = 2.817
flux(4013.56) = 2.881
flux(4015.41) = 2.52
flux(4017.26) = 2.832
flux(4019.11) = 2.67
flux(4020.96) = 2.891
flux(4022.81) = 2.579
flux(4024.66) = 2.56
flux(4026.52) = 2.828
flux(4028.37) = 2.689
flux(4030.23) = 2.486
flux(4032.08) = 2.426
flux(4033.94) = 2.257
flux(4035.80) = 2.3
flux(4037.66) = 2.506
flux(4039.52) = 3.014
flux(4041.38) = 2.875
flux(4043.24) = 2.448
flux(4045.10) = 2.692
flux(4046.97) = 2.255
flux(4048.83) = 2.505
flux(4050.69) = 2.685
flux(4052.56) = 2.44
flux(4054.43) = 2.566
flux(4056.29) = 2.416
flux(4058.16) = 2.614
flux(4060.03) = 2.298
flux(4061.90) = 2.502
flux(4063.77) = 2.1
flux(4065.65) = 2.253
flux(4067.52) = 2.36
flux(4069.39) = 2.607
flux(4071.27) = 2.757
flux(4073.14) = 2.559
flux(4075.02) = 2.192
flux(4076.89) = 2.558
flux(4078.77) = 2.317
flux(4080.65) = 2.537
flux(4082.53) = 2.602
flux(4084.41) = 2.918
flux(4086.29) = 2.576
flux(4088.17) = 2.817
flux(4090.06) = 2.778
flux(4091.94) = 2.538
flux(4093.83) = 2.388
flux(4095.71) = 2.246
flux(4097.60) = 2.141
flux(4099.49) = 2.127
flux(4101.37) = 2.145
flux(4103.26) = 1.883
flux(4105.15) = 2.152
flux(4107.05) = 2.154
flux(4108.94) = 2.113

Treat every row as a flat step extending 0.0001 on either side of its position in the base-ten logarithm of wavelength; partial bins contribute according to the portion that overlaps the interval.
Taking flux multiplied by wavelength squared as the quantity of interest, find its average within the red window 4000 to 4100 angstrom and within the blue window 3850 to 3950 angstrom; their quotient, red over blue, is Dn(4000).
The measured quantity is 1.64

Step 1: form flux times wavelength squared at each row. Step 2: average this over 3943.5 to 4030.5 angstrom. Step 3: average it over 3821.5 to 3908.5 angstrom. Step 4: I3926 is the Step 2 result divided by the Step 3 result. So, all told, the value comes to 1.5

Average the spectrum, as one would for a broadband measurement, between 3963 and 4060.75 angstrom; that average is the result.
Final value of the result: 2.31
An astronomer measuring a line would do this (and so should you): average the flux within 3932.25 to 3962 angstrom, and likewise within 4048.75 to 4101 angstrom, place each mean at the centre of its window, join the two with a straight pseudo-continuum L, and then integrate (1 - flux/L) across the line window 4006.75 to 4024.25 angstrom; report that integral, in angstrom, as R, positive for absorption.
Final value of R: -4.90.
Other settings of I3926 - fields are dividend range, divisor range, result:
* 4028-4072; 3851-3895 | 1.64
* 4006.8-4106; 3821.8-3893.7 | 1.82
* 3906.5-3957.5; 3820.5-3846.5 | 1.39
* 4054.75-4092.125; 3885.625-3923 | 1.48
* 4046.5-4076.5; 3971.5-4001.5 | 1.18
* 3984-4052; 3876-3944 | 1.65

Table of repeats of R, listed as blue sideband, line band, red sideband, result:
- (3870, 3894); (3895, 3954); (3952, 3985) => -1.92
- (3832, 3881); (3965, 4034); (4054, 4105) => -3.90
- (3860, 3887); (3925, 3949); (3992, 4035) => 8.97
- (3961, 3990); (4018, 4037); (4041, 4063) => -2.85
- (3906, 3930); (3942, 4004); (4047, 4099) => 4.58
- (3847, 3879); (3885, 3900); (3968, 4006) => 1.37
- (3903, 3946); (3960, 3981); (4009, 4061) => 5.72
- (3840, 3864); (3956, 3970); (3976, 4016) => 4.83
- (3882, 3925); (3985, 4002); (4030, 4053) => -0.60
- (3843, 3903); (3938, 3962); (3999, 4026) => 4.22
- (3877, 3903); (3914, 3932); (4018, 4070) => 1.27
